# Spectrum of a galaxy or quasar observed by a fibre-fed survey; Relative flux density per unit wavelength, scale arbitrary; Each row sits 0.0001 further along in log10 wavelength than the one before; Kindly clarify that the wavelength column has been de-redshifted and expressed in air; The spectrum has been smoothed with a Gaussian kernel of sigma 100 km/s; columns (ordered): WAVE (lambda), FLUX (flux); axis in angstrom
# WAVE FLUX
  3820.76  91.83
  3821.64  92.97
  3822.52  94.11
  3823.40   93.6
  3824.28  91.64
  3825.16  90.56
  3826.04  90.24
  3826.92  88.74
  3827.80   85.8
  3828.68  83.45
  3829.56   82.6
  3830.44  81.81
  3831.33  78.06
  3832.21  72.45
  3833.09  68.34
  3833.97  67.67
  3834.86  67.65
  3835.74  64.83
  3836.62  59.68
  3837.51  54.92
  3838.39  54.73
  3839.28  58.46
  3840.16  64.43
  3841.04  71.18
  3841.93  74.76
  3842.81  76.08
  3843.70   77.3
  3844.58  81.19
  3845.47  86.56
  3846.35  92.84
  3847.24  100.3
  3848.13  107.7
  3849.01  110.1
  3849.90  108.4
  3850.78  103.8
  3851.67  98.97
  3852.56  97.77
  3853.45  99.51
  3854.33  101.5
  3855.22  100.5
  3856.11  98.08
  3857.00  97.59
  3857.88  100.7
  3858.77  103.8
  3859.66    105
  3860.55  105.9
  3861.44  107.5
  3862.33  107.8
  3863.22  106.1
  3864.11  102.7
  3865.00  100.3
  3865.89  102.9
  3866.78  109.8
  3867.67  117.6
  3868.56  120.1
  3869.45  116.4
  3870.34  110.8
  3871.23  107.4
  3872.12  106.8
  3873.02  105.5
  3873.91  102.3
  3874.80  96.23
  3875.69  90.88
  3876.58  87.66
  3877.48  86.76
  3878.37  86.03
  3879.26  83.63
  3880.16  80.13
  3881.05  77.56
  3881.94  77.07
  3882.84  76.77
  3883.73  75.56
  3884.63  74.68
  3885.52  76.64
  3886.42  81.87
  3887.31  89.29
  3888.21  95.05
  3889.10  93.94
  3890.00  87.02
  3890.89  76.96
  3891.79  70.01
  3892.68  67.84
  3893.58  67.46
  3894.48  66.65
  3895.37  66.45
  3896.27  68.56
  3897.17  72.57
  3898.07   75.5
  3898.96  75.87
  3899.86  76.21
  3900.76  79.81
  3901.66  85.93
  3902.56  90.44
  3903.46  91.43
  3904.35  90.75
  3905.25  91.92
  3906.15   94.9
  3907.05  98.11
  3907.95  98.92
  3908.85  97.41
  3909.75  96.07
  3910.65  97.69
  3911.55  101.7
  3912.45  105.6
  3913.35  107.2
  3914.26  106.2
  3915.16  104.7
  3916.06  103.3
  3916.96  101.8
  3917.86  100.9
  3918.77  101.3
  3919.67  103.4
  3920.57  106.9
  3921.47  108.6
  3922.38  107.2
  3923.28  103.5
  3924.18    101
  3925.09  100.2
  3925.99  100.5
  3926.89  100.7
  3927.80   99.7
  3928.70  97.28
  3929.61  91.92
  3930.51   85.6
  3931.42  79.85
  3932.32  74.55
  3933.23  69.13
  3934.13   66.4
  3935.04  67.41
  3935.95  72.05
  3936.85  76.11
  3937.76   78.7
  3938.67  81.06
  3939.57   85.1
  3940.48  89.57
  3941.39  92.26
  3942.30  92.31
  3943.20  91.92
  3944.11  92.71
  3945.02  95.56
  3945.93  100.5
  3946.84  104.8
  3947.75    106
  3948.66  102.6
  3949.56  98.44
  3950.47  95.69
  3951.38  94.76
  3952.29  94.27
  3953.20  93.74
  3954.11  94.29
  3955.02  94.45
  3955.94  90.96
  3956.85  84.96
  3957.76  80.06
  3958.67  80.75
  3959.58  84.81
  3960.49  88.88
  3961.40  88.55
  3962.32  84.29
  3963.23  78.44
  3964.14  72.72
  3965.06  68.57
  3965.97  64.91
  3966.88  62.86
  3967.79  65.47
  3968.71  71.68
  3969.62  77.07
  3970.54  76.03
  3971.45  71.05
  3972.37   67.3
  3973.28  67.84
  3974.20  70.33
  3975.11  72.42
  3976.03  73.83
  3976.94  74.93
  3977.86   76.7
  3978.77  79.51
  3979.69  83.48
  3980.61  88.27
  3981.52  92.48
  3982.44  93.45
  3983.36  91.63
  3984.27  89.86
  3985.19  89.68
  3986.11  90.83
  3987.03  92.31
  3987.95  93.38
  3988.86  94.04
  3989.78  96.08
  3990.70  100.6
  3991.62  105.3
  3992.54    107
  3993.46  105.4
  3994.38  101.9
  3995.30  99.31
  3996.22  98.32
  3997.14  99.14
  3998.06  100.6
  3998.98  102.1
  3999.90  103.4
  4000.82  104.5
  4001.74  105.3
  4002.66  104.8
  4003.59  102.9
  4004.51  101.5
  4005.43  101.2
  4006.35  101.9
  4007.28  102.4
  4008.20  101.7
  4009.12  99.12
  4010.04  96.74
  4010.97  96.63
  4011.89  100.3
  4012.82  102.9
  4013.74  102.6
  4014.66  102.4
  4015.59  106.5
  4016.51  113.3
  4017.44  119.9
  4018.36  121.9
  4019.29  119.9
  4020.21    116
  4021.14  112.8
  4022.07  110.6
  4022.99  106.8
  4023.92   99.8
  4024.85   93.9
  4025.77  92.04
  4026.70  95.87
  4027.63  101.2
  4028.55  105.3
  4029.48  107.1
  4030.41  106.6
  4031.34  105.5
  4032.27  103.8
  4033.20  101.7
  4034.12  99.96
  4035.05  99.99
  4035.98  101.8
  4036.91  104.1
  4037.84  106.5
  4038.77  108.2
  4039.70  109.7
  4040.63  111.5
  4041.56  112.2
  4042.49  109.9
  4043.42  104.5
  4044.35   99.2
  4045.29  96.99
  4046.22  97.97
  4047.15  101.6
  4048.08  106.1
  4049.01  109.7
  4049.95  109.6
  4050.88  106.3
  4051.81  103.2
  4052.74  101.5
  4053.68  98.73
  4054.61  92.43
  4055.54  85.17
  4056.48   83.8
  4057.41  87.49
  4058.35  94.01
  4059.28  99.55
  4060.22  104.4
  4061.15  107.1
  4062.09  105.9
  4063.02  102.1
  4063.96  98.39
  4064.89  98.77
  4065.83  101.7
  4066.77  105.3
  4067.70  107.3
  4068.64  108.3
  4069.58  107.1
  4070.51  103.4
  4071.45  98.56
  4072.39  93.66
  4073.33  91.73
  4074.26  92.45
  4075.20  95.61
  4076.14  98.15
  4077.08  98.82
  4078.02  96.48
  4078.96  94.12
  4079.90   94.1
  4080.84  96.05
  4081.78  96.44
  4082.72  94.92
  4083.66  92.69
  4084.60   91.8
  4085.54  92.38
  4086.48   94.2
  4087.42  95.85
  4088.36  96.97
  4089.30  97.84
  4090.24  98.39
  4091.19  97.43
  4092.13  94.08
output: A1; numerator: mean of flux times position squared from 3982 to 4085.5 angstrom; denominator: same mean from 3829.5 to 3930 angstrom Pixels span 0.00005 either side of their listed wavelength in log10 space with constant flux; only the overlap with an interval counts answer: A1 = 1.20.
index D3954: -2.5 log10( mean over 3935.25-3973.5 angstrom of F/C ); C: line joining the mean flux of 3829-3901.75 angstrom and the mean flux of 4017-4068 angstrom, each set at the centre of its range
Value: 0.13 mag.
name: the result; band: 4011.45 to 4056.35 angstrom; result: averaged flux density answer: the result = 105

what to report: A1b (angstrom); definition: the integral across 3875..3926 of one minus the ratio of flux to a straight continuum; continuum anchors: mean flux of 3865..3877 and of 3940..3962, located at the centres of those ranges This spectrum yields 5.8 angstrom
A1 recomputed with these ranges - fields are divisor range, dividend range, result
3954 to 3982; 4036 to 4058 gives 1.36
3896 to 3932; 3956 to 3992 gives 0.89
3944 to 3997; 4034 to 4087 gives 1.20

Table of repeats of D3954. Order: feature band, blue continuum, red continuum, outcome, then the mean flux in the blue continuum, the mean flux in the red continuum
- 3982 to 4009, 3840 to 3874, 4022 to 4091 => 0.01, 100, 100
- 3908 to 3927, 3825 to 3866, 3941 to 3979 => -0.20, 88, 83.8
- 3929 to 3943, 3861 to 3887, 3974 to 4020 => 0.20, 95.7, 97.8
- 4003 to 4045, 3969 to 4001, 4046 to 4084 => -0.12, 89.2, 99.1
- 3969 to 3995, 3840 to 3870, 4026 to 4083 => 0.16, 99.1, 101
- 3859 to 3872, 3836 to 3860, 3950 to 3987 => -0.24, 88.1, 81.7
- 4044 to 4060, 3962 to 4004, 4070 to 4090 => -0.06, 87.2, 95.6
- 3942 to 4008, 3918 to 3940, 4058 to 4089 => 0.03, 90.1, 98.5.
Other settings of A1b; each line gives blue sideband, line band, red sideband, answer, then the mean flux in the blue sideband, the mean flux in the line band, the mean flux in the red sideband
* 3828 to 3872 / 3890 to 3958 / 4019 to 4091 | 3.16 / 91.3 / 90.4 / 101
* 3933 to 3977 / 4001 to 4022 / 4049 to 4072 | -3.13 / 82.8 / 106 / 101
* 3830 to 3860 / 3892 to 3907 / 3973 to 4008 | 1.53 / 84.9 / 79.3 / 93.9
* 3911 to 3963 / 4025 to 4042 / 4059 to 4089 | -1.22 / 93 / 104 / 98.6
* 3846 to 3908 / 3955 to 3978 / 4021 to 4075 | 5.00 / 92.5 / 76.2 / 102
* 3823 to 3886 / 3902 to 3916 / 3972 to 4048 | -0.74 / 90.1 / 98.3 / 99.3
